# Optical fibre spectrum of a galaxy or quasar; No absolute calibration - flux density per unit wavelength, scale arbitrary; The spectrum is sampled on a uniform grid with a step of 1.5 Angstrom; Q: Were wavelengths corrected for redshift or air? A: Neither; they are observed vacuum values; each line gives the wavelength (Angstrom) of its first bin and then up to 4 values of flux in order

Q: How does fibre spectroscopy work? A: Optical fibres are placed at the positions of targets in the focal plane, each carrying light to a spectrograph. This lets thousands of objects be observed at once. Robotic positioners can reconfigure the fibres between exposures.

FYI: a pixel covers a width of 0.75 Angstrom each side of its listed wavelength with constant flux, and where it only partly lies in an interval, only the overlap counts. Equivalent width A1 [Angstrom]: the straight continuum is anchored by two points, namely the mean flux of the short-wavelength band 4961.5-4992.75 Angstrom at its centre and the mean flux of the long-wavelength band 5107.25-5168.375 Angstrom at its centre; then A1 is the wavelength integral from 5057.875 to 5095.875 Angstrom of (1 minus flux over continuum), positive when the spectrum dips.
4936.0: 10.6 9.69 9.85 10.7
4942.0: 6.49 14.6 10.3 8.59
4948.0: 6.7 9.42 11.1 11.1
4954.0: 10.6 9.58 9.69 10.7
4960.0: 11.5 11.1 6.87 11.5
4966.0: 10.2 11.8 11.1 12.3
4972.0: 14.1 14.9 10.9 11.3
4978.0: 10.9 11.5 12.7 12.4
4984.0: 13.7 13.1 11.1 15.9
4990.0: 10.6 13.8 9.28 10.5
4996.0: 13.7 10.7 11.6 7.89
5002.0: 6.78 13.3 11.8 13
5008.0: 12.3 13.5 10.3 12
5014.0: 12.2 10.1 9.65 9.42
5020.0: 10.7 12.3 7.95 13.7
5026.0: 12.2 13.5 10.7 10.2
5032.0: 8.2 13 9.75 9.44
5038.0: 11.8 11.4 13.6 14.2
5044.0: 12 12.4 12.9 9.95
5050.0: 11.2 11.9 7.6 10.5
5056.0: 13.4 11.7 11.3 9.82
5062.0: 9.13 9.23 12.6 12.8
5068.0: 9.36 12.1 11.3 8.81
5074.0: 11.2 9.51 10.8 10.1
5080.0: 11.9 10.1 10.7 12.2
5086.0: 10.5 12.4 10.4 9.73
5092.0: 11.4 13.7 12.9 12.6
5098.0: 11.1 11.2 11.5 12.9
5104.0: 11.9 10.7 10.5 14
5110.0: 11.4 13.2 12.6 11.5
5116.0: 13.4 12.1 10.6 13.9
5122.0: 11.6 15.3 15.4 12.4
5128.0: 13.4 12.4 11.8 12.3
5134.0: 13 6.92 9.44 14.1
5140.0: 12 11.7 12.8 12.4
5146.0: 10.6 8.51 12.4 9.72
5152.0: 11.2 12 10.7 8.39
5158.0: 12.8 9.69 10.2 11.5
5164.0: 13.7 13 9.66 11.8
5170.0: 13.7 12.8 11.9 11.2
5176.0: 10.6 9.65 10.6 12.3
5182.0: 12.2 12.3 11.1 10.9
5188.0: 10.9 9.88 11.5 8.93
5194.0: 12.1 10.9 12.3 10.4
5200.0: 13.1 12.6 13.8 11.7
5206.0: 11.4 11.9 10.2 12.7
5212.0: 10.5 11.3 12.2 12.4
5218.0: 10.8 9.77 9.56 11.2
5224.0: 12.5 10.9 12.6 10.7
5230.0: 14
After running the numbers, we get 2.91 Angstrom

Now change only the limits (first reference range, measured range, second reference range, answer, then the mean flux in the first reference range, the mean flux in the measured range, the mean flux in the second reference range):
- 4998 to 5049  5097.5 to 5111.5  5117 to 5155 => -0.1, 11.3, 11.8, 11.9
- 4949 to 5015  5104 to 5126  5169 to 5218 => -2.0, 11.5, 12.6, 11.6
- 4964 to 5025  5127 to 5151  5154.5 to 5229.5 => -0.1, 11.6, 11.5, 11.4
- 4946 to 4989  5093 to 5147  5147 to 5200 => -4.6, 11.2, 12.2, 11.2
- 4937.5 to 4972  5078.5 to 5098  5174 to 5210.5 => -1.0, 10.3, 11.5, 11.4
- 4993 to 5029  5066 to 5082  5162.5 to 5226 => 0.9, 11.2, 10.7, 11.5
